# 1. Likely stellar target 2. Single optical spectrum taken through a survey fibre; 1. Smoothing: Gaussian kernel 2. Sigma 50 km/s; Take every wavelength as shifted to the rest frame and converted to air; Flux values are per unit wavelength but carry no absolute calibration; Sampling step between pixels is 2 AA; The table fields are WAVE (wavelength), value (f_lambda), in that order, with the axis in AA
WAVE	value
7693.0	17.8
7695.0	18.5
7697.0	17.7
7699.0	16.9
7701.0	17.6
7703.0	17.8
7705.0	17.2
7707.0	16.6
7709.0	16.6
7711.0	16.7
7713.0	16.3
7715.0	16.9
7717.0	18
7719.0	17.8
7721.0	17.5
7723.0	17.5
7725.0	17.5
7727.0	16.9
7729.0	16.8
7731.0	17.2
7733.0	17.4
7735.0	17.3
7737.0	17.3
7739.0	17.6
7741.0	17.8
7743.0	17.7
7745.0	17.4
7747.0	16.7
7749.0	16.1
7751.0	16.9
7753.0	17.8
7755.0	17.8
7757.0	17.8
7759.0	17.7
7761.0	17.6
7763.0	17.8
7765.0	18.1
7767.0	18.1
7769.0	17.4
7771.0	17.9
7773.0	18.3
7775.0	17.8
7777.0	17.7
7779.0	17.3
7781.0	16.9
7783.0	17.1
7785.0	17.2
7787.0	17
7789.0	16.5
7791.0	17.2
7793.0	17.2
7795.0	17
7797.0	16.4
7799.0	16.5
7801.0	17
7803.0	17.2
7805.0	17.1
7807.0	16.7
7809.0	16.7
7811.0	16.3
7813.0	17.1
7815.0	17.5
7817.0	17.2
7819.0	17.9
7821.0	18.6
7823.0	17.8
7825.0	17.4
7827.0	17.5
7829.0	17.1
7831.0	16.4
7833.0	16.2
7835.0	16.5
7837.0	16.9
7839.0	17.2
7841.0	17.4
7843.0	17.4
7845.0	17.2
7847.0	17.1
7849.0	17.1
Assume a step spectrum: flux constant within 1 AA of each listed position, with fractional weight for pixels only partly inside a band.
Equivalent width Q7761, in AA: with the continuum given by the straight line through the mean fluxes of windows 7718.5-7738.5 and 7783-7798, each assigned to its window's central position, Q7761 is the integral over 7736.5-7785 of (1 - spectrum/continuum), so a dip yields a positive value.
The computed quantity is -1.1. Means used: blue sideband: 17.3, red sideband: 16.9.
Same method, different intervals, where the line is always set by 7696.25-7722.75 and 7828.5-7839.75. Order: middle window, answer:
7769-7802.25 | -0.6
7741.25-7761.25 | -0.4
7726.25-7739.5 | -0.1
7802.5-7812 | 0.0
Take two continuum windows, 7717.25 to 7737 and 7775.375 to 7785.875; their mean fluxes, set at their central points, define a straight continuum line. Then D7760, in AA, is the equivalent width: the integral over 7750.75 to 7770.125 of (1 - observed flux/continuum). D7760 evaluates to -0.48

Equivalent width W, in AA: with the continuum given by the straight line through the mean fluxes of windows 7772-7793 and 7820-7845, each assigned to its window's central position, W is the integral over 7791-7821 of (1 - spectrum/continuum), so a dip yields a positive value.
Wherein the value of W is 0.4 AA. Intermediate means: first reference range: 17.3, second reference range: 17.2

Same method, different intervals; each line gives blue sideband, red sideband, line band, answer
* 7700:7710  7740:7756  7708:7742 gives -0.05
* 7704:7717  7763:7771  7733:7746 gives -0.12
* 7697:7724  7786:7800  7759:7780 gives -1.07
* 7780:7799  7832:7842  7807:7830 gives -0.64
